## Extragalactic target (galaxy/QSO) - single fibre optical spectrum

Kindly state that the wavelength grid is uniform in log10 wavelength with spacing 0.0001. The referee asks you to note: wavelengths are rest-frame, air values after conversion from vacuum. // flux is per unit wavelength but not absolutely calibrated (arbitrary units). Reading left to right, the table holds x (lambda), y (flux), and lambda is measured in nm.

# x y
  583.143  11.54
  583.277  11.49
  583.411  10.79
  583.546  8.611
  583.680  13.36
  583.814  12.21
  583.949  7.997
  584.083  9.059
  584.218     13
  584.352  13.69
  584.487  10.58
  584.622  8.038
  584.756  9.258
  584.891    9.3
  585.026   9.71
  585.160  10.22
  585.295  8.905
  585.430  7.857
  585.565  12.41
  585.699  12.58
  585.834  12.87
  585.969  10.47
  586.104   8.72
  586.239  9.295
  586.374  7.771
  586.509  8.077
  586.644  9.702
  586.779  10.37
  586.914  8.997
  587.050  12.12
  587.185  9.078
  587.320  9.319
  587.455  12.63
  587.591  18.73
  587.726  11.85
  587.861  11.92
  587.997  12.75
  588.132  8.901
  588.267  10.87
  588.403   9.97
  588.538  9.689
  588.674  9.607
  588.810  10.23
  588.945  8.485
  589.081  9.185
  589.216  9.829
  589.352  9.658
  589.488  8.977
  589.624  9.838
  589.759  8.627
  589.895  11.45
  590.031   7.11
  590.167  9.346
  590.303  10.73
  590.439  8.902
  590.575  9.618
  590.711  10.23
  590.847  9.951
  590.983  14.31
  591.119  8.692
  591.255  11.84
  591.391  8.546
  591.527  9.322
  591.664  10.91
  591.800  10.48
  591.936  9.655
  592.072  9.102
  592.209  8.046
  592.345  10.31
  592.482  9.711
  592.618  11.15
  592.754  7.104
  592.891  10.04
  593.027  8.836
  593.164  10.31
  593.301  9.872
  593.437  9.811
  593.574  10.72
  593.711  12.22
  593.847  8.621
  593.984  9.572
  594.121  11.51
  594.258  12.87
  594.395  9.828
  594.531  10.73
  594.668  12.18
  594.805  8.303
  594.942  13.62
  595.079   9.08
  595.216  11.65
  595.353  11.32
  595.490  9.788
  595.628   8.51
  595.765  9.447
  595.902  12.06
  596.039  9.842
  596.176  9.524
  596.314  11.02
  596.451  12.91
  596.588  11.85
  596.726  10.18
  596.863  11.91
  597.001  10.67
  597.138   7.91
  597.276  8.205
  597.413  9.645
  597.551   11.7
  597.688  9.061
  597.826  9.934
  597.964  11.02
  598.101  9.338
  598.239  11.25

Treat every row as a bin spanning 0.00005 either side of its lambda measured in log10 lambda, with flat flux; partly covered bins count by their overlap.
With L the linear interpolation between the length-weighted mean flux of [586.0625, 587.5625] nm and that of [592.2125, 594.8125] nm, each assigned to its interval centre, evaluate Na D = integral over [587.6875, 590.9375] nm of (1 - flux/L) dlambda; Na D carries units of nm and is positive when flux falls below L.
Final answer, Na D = 0.03 nm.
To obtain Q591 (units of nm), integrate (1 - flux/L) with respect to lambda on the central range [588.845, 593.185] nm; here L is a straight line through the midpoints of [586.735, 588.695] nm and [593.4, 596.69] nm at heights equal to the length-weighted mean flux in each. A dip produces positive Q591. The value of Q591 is 0.500 nm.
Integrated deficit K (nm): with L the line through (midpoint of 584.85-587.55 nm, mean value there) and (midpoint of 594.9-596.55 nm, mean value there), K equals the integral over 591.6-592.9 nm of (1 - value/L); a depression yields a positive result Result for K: 0.11 nm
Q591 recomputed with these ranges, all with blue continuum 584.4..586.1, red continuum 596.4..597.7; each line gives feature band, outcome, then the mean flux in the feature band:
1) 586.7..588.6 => -0.19 nm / 11.2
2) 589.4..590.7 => 0.11 nm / 9.44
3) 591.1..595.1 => 0.08 nm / 10.1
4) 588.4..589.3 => 0.06 nm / 9.55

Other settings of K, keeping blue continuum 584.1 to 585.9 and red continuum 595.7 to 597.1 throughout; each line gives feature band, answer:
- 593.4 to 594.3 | 0.01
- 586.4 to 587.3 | 0.09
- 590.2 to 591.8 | 0.07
